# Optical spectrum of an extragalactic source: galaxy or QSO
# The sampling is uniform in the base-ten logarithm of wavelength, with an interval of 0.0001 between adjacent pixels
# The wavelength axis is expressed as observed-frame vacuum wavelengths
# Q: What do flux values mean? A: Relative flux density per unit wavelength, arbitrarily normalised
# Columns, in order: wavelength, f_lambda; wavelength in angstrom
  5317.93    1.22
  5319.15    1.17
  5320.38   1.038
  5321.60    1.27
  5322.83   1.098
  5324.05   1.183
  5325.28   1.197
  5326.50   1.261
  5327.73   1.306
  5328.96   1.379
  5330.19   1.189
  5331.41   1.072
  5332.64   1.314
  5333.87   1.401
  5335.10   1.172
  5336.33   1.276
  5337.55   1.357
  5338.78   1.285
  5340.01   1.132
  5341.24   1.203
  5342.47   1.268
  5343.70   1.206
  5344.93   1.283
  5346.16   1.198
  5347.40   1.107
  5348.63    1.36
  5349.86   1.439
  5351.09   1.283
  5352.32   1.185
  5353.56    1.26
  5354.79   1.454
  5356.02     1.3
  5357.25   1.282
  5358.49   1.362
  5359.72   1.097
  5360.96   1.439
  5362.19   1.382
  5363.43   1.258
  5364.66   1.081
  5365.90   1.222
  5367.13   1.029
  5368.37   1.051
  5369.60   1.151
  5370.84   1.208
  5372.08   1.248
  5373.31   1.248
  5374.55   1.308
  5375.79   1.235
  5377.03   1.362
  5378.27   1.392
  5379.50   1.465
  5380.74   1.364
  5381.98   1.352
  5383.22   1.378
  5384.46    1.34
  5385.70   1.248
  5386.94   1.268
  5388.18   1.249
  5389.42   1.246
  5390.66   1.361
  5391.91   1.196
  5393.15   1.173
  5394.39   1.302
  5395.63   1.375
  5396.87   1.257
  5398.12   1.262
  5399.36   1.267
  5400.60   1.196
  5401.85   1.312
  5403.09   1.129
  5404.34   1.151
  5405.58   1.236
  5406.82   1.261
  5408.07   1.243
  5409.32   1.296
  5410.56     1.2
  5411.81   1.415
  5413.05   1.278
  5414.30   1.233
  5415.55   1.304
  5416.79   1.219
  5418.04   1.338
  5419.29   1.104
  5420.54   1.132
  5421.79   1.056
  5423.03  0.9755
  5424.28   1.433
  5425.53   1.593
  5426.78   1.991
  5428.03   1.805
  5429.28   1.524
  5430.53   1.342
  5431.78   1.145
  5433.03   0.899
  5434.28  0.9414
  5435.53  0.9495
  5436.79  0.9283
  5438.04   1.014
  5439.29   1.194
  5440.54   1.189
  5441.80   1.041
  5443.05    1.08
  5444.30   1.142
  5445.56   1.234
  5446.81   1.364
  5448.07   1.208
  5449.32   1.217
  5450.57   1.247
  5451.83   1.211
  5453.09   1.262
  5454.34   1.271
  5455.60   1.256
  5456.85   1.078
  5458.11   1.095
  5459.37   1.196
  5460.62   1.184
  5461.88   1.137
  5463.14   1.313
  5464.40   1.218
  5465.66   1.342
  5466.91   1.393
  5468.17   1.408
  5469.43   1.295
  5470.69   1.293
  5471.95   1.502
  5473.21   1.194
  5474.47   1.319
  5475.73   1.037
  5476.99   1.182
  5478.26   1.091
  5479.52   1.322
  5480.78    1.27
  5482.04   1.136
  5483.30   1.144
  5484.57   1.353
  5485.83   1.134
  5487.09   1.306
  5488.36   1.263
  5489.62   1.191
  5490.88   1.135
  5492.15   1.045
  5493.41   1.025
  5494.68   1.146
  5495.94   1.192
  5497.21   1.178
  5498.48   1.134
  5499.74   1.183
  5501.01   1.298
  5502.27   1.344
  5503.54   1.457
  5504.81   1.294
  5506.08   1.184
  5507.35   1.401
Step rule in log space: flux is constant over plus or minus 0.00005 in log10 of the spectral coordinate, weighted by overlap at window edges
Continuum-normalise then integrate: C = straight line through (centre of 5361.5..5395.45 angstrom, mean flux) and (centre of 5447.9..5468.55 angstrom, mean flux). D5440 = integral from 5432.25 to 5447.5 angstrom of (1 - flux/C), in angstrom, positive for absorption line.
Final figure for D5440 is 2.0 angstrom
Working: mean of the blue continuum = 1.27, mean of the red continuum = 1.24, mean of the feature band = 1.08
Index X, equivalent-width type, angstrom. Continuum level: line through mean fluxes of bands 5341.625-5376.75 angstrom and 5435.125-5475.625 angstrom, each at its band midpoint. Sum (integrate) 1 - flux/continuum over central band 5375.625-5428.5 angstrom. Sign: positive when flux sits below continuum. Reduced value -2.99 angstrom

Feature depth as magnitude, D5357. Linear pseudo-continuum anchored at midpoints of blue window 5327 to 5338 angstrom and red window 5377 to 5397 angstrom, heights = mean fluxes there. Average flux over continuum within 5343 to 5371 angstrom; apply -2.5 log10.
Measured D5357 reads 0.04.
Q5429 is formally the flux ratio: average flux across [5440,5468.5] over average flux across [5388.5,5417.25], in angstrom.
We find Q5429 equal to 1.0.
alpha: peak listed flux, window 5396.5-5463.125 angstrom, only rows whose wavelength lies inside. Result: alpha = 1.991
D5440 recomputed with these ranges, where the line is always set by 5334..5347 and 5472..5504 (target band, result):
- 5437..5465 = 0.7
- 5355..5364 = -0.5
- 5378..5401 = -1.3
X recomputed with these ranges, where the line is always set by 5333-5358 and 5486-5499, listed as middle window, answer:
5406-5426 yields -0.5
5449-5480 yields -1.6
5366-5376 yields 0.6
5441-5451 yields 0.0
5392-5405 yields -0.1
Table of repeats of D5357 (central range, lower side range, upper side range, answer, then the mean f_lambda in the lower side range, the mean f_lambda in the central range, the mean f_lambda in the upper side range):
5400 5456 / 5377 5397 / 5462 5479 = 0.05 mag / 1.31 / 1.23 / 1.27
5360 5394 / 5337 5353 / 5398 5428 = 0.00 mag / 1.25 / 1.27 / 1.29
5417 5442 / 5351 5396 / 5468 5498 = 0.01 mag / 1.27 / 1.23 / 1.21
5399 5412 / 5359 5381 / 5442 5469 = 0.00 mag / 1.25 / 1.24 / 1.23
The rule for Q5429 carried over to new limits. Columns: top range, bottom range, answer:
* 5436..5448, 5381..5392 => 0.87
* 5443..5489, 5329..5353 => 0.99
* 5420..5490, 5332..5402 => 0.97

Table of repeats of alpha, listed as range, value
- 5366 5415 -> 1.465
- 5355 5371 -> 1.439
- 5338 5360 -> 1.454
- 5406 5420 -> 1.415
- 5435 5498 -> 1.502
